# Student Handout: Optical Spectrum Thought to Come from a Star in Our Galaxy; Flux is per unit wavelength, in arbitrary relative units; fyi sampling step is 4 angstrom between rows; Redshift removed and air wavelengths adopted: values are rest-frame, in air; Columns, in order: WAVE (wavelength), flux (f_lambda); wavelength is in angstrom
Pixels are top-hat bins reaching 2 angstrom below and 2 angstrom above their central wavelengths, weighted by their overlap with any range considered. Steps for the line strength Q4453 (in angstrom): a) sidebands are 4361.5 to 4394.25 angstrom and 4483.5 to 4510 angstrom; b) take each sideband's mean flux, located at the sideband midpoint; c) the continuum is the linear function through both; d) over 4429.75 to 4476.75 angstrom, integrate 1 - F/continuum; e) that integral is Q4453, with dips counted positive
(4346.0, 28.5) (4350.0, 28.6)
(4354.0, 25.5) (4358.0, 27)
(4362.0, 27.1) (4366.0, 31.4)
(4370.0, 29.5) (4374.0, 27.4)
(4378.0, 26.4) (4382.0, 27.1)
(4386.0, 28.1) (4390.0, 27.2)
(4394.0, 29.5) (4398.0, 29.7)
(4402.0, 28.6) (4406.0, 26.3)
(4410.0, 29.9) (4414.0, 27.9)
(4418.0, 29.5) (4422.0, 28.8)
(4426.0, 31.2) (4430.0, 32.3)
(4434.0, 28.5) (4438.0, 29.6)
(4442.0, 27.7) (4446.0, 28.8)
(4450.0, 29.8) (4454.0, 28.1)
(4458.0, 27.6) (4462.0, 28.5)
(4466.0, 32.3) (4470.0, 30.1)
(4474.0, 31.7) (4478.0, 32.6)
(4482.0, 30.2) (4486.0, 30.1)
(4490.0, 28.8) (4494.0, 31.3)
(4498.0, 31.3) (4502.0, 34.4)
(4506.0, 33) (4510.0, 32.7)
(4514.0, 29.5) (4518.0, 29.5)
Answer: 1.22 angstrom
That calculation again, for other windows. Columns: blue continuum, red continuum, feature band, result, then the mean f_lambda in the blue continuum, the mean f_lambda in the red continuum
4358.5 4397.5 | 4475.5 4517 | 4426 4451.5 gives 0.2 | 28.2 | 31.3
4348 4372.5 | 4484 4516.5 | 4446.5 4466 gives 0.9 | 28.2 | 31.4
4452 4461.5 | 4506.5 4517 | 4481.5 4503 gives -0.6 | 28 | 31.2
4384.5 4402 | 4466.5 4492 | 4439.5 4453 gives 0.5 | 28.6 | 30.7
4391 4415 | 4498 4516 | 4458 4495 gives 0.9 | 28.6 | 32.3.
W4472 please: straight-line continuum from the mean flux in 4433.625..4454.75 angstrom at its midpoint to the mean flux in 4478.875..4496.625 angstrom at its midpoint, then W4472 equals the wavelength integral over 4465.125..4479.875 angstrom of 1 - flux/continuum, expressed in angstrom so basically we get -0.9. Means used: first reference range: 28.8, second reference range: 30.3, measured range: 31.6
